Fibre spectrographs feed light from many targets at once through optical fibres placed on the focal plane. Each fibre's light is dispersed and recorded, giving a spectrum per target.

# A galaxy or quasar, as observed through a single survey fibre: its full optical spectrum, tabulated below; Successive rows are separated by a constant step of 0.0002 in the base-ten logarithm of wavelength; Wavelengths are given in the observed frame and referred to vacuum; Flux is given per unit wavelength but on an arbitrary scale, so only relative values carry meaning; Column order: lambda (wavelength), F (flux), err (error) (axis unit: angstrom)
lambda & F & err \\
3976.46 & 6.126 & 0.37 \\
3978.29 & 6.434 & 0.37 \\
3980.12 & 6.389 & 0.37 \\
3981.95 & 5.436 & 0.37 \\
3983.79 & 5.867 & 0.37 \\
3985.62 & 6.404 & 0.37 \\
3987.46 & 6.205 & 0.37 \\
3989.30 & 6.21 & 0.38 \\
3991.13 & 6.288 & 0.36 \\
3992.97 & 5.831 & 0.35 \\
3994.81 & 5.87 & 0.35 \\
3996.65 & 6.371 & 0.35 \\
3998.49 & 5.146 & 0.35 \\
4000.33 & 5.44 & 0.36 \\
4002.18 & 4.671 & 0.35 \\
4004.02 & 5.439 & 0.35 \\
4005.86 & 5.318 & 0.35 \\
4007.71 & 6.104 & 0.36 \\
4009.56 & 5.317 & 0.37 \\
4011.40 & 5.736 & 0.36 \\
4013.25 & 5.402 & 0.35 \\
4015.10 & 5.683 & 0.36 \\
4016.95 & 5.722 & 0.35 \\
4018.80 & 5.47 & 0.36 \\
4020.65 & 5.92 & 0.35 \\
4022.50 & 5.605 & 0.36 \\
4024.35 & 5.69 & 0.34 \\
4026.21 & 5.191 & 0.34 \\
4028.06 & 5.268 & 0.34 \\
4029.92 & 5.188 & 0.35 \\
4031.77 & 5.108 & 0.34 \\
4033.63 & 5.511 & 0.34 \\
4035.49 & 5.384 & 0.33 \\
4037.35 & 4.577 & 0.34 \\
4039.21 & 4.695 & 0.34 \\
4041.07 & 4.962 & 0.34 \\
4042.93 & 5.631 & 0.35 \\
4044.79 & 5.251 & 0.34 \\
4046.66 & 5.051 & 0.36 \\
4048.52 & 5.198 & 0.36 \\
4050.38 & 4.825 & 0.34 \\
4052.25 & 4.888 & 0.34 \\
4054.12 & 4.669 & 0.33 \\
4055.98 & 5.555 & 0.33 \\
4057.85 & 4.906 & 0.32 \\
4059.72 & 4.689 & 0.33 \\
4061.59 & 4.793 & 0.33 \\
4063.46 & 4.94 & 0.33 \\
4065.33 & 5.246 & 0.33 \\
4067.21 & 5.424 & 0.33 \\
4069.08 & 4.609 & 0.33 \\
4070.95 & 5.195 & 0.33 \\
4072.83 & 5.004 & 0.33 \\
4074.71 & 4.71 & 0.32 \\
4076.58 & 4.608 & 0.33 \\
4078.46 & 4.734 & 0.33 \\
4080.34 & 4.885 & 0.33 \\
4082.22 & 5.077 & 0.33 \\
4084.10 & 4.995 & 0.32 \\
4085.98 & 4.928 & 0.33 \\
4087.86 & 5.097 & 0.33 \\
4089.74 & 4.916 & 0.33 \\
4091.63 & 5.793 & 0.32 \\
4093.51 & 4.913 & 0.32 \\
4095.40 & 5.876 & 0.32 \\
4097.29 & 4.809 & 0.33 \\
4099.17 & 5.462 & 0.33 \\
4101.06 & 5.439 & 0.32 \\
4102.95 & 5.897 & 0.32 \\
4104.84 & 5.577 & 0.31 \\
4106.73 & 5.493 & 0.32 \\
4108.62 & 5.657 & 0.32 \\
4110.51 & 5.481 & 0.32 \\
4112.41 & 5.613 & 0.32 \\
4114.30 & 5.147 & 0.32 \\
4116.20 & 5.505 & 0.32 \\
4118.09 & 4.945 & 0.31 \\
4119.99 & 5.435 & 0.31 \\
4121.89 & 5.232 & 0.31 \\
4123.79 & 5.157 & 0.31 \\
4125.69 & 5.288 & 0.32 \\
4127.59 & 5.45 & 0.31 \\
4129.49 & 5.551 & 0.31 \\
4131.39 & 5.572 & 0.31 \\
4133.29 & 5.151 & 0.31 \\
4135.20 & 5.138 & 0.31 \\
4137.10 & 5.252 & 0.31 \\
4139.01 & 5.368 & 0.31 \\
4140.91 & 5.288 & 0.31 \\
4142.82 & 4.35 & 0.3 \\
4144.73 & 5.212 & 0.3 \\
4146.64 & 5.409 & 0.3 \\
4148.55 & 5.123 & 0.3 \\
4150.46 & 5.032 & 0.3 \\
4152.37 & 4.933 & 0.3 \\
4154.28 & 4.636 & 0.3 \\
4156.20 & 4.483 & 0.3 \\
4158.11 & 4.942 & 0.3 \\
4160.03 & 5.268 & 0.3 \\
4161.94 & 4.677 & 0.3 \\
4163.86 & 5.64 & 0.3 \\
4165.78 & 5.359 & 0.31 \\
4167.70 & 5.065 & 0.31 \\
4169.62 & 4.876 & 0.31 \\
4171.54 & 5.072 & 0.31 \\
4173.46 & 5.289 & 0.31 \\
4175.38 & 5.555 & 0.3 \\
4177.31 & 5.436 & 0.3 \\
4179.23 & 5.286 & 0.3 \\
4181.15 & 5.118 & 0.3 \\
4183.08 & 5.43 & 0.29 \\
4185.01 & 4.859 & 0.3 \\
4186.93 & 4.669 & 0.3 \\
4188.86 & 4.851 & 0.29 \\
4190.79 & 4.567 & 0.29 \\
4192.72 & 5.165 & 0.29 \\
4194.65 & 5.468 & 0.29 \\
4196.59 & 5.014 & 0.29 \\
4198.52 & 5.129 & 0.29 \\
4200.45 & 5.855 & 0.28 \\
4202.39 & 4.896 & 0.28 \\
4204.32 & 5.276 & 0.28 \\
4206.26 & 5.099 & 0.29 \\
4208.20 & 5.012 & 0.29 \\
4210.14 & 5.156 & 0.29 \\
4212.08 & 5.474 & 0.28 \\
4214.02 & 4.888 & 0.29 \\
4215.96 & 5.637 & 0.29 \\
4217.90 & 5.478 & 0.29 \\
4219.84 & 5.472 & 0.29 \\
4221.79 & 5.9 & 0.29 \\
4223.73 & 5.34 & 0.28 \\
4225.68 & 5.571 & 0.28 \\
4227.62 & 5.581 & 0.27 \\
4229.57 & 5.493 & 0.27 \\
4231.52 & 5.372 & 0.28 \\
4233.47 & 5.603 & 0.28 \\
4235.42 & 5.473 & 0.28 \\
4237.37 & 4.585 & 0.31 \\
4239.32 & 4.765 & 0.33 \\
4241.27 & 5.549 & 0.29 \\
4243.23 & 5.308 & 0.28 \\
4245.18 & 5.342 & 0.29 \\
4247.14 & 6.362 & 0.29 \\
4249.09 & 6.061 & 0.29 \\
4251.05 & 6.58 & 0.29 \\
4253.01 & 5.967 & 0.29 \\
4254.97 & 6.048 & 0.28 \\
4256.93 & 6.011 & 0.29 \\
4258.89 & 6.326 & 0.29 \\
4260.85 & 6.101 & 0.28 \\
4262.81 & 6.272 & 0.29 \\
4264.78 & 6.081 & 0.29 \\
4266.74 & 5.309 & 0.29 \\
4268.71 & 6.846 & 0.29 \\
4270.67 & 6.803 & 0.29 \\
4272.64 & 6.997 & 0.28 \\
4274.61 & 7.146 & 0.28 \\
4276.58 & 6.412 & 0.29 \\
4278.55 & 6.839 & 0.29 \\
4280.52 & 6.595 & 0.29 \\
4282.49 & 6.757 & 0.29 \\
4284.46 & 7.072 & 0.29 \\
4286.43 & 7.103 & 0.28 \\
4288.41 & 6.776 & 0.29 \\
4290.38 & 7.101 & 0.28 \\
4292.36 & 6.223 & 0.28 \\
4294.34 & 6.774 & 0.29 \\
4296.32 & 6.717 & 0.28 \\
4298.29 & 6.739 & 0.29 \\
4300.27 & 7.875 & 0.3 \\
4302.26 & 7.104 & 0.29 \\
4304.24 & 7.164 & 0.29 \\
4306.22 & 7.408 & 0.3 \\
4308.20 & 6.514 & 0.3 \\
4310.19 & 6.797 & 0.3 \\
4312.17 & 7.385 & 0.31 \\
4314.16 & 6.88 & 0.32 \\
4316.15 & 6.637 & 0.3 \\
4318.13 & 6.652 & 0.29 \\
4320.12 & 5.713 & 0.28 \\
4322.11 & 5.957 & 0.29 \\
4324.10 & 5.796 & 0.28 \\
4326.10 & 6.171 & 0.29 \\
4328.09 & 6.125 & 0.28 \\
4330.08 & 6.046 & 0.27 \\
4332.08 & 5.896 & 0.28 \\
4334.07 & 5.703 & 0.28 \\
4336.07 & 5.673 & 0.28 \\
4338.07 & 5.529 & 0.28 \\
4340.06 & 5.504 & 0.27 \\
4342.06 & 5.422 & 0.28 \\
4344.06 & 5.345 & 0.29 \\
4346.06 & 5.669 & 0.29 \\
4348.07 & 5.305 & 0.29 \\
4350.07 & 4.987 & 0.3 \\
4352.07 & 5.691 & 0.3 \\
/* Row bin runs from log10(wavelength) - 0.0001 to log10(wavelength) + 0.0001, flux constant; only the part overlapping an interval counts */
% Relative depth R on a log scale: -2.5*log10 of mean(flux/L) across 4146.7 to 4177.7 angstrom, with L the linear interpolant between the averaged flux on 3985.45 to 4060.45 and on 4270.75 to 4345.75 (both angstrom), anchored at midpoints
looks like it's 0.168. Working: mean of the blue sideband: 5.41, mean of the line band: 5.09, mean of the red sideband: 6.5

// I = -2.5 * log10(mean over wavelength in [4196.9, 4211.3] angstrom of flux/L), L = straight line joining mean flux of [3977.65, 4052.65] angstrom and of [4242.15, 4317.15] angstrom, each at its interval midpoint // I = 0.21 mag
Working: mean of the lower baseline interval 5.53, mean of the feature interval 5.2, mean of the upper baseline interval 6.59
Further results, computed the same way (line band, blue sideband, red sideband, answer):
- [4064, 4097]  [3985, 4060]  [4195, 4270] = 0.09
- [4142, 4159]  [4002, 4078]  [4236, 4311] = 0.18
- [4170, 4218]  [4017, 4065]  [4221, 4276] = 0.10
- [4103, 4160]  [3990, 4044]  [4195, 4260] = 0.05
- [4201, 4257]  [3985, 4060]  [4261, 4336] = 0.15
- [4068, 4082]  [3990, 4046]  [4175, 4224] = 0.12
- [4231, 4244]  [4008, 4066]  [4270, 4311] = 0.24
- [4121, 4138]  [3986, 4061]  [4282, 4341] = 0.10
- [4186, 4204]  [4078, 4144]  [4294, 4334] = 0.15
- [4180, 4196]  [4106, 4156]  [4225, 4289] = 0.12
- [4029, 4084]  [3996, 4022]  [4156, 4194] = 0.08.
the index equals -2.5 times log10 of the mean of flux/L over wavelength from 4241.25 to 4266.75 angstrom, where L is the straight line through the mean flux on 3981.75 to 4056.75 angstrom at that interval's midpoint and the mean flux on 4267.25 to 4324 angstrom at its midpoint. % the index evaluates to 0.104 mag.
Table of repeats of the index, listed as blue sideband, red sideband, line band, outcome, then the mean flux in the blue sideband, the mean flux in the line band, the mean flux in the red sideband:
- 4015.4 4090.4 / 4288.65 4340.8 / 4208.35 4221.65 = 0.113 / 5.11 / 5.36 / 6.47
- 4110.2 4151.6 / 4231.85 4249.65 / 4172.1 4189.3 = 0.033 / 5.25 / 5.17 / 5.43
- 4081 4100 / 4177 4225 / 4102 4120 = -0.059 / 5.18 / 5.48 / 5.22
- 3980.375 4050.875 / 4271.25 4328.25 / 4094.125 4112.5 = 0.072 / 5.51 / 5.51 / 6.75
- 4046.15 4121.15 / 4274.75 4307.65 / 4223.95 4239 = 0.195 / 5.15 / 5.35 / 6.92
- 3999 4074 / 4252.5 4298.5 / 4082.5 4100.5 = 0.067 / 5.23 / 5.2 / 6.55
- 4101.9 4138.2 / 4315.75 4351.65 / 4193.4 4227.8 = 0.043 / 5.4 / 5.34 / 5.77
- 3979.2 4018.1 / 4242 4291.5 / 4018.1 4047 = 0.108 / 5.75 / 5.28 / 6.4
